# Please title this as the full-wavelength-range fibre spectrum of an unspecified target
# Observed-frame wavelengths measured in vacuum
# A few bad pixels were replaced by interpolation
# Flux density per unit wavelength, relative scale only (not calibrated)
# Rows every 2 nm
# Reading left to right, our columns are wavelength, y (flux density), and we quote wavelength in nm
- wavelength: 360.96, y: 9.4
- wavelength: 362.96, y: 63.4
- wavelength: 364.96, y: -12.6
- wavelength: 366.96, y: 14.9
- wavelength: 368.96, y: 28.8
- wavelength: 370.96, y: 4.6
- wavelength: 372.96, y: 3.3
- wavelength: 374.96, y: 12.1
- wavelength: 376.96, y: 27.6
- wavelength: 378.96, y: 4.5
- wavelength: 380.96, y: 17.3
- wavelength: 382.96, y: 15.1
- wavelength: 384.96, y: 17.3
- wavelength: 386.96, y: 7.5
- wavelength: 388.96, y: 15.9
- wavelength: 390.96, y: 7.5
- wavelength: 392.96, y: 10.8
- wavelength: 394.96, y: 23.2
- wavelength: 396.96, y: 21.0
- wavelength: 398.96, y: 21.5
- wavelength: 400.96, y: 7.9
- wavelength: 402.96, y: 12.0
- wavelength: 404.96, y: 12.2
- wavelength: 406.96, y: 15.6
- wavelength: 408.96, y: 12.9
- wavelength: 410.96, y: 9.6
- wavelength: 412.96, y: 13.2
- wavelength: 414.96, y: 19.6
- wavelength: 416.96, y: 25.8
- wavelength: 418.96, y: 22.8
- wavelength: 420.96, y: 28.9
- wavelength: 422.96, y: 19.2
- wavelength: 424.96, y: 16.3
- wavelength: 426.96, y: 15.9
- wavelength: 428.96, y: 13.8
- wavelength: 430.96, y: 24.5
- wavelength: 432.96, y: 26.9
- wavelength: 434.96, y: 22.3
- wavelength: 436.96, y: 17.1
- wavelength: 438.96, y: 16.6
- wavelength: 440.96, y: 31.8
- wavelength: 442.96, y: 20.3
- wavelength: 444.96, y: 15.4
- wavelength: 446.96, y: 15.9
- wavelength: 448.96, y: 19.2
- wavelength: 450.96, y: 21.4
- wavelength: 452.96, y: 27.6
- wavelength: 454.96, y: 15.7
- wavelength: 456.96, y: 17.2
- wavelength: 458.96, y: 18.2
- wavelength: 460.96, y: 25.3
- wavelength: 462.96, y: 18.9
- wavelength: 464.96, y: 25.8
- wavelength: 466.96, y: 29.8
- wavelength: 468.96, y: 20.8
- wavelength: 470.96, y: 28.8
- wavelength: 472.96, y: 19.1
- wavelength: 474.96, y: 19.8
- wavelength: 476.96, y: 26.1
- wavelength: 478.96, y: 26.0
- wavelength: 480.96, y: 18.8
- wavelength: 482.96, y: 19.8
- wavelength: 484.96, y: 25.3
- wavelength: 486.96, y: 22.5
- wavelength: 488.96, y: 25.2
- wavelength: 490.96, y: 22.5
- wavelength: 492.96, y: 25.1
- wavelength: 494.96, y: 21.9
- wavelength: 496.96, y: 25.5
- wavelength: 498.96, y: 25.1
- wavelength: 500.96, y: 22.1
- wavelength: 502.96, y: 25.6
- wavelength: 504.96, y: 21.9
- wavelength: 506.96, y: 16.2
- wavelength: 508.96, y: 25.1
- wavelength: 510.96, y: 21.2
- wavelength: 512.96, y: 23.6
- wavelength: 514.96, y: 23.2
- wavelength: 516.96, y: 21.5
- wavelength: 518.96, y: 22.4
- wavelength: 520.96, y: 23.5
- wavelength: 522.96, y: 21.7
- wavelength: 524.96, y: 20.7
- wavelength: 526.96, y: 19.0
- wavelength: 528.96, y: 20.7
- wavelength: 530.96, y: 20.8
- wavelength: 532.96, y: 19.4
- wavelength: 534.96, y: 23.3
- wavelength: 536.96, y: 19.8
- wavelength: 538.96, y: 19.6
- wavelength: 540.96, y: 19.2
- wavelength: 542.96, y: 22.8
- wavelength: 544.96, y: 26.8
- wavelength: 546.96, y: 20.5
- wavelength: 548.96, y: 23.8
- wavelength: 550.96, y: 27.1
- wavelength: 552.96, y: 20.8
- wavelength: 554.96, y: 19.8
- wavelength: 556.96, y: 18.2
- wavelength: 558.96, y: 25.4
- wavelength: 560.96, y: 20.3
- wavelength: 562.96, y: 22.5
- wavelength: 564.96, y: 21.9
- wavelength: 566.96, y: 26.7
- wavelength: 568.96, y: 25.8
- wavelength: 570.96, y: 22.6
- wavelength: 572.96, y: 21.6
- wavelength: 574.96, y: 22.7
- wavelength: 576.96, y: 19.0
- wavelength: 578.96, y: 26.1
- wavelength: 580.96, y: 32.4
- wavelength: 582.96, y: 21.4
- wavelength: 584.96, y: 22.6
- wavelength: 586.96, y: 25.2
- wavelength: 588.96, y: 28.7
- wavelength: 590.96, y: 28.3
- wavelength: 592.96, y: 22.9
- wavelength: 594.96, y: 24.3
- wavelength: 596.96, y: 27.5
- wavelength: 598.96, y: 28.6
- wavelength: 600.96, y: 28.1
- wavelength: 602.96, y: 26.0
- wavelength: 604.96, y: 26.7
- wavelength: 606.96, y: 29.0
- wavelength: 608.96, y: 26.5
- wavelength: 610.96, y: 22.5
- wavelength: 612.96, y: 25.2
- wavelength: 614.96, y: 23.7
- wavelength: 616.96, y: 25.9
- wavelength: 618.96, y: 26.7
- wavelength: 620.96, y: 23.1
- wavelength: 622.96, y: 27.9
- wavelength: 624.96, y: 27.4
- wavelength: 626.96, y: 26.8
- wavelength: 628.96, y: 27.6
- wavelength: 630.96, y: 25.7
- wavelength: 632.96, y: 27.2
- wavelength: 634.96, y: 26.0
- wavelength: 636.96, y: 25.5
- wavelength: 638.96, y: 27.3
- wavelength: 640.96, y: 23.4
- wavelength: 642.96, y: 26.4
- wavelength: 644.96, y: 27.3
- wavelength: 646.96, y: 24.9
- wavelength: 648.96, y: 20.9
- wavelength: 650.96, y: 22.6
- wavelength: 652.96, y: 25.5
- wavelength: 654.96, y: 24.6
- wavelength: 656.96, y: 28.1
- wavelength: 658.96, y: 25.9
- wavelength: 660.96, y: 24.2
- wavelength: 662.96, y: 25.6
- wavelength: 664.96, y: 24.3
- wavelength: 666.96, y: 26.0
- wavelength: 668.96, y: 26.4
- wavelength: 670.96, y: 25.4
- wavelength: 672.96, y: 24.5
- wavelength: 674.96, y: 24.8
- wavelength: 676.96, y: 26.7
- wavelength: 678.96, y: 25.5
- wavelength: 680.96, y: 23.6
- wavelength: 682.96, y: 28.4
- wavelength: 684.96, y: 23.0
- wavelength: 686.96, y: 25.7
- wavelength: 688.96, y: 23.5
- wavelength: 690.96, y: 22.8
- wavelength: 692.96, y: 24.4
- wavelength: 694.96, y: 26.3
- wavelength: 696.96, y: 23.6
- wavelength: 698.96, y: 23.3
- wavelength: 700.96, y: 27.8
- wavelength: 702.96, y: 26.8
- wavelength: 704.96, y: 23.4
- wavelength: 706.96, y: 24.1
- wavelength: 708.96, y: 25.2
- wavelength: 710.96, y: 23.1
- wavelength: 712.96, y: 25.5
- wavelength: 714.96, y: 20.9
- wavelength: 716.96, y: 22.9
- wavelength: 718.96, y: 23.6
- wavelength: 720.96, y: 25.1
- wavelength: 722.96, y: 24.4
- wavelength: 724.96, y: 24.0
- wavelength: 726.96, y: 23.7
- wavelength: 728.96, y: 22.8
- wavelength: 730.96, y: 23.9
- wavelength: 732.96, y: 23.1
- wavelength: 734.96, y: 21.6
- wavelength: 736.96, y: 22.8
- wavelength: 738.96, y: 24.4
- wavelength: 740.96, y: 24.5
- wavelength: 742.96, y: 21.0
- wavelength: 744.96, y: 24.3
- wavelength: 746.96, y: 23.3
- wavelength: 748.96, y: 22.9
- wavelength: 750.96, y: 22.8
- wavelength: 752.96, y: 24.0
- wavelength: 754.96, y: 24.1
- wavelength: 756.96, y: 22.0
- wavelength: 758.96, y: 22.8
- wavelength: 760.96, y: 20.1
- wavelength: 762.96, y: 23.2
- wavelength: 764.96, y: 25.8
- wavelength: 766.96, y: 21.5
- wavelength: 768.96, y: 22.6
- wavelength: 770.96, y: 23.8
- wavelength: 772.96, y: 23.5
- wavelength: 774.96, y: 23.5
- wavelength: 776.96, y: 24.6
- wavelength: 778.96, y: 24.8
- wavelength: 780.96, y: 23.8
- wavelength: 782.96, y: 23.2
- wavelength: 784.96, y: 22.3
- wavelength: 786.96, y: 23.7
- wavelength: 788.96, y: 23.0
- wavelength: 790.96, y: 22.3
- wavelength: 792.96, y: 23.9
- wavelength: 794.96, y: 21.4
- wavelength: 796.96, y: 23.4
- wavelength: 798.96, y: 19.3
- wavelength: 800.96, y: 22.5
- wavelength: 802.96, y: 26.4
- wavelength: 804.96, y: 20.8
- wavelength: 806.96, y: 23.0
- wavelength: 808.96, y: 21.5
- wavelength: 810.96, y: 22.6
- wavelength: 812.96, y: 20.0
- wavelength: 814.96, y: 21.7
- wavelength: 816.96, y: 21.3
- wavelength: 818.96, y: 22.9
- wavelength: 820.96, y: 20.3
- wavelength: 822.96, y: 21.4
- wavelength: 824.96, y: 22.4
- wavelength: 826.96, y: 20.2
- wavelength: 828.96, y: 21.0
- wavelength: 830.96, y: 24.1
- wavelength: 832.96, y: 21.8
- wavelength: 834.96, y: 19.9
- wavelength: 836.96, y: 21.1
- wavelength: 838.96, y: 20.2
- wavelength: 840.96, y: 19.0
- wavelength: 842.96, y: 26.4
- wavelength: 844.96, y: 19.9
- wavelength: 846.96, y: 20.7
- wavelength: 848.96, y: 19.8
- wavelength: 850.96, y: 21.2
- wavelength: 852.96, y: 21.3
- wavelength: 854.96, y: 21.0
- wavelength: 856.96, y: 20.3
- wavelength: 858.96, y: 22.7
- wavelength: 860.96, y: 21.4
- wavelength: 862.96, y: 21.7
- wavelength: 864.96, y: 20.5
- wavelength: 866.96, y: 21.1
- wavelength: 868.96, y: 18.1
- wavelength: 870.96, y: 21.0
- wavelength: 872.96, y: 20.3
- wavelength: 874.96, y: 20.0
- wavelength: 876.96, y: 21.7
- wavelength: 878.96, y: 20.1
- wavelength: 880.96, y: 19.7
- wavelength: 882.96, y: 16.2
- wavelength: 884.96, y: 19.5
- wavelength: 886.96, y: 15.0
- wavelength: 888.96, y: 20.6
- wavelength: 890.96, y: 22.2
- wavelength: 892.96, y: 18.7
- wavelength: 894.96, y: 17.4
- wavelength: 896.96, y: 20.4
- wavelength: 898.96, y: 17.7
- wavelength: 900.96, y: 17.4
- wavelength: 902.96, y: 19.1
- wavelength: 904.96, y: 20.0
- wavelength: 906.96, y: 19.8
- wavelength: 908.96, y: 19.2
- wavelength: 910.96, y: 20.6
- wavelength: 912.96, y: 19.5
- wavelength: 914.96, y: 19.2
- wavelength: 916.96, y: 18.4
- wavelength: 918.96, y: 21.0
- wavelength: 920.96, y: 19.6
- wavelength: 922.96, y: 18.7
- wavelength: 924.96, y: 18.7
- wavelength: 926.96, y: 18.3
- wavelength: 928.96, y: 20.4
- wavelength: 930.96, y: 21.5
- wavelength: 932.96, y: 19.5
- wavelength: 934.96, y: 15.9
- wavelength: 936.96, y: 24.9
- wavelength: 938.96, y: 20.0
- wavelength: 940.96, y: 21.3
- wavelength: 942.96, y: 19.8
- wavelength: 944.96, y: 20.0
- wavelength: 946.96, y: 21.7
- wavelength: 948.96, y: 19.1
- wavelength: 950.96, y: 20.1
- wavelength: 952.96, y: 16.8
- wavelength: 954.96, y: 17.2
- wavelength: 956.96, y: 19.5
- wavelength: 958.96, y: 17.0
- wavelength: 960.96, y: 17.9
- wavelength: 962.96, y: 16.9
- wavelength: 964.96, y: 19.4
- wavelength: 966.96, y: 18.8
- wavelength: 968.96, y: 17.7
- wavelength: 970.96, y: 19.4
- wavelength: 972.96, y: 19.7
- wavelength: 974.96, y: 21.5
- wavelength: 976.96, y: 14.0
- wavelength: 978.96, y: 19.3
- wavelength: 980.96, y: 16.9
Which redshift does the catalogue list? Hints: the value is 0.04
